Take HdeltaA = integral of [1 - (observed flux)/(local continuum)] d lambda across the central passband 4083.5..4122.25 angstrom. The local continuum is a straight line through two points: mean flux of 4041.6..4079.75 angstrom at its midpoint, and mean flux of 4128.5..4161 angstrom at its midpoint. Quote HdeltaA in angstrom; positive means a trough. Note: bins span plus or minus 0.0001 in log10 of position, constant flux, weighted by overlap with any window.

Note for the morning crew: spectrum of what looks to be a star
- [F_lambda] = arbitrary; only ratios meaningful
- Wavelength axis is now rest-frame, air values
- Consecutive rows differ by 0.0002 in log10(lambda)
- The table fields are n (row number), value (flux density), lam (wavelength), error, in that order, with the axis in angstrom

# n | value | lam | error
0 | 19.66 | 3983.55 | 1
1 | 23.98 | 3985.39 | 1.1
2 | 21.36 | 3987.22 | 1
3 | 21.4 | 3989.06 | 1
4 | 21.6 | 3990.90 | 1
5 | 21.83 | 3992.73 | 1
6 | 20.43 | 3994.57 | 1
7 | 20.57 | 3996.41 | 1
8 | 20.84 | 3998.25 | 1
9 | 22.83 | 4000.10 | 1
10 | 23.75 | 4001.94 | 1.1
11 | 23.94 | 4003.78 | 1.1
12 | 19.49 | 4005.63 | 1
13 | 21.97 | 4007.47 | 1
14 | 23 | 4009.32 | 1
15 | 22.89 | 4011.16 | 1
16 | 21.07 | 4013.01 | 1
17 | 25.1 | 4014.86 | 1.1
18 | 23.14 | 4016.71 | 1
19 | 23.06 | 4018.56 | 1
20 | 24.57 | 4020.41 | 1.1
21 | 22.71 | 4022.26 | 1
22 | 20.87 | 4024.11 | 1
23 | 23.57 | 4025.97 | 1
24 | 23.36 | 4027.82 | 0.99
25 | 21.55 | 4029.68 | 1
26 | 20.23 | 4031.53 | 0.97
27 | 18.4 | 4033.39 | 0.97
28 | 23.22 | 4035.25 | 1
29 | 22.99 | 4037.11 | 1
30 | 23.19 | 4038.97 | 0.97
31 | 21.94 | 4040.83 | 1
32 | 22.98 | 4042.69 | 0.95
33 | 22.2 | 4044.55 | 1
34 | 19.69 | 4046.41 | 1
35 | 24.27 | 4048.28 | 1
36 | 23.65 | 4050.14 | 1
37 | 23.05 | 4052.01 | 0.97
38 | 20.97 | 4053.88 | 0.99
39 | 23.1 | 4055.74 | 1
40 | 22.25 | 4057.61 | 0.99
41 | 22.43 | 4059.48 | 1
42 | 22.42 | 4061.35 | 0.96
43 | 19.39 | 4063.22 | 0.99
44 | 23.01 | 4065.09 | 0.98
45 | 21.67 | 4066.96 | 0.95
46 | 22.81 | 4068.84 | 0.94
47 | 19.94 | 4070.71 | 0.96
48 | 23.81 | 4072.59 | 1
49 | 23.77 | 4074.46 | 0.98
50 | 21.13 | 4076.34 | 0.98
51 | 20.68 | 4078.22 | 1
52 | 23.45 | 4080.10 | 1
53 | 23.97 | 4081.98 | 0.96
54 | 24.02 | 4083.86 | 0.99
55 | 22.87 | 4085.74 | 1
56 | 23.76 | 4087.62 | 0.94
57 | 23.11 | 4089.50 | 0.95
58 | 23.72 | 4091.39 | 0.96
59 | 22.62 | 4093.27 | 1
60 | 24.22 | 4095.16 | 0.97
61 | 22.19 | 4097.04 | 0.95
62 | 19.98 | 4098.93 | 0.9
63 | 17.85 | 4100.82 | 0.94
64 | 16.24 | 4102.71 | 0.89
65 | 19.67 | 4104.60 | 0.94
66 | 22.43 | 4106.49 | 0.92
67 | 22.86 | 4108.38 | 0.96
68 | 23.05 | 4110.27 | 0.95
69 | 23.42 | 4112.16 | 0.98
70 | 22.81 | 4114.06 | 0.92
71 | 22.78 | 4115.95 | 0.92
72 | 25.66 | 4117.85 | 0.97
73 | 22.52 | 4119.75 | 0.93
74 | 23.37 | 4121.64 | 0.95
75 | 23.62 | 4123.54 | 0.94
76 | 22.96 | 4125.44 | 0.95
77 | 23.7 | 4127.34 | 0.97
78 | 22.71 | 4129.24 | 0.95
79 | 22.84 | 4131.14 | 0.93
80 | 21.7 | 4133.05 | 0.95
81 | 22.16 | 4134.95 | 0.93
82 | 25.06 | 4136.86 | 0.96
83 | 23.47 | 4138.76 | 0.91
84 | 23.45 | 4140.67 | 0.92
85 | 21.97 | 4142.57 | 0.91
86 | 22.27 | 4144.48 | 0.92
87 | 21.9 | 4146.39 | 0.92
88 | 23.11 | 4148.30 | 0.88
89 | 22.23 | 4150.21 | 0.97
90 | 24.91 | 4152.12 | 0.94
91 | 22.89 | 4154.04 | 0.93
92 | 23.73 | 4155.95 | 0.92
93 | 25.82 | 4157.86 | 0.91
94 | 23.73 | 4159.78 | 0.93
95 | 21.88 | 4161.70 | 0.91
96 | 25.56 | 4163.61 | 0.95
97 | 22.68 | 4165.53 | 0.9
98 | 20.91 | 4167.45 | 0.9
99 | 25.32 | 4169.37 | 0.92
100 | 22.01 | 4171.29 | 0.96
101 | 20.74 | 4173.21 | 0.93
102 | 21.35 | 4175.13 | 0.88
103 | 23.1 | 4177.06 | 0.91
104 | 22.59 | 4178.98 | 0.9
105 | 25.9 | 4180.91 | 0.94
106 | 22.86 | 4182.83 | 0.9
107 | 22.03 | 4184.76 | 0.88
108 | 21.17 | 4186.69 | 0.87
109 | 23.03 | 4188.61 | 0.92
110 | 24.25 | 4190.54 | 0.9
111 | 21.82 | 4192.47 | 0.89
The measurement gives 0.6 angstrom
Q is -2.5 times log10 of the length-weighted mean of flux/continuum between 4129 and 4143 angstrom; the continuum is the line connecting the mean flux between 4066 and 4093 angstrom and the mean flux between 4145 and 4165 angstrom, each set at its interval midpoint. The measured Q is 0.02 mag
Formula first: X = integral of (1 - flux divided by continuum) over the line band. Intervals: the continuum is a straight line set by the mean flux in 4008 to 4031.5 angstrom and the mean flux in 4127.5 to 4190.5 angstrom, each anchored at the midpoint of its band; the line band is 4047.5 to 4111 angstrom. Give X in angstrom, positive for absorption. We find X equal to 2.0 angstrom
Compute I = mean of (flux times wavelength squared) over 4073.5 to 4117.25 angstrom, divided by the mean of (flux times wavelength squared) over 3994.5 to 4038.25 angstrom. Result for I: 1.04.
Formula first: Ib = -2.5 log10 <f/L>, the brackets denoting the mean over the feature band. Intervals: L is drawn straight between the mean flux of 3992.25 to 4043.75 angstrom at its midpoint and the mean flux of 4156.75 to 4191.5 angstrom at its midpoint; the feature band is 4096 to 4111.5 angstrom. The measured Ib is 0.10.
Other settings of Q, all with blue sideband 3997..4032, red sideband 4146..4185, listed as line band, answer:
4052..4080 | 0.03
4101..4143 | 0.02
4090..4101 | 0.04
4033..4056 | 0.01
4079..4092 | -0.03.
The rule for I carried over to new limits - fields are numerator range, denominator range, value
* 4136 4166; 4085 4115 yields 1.10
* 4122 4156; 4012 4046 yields 1.08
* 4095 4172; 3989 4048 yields 1.08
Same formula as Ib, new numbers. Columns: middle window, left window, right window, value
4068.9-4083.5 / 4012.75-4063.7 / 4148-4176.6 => 0.01 mag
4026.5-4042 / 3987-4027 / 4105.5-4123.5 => 0.03 mag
